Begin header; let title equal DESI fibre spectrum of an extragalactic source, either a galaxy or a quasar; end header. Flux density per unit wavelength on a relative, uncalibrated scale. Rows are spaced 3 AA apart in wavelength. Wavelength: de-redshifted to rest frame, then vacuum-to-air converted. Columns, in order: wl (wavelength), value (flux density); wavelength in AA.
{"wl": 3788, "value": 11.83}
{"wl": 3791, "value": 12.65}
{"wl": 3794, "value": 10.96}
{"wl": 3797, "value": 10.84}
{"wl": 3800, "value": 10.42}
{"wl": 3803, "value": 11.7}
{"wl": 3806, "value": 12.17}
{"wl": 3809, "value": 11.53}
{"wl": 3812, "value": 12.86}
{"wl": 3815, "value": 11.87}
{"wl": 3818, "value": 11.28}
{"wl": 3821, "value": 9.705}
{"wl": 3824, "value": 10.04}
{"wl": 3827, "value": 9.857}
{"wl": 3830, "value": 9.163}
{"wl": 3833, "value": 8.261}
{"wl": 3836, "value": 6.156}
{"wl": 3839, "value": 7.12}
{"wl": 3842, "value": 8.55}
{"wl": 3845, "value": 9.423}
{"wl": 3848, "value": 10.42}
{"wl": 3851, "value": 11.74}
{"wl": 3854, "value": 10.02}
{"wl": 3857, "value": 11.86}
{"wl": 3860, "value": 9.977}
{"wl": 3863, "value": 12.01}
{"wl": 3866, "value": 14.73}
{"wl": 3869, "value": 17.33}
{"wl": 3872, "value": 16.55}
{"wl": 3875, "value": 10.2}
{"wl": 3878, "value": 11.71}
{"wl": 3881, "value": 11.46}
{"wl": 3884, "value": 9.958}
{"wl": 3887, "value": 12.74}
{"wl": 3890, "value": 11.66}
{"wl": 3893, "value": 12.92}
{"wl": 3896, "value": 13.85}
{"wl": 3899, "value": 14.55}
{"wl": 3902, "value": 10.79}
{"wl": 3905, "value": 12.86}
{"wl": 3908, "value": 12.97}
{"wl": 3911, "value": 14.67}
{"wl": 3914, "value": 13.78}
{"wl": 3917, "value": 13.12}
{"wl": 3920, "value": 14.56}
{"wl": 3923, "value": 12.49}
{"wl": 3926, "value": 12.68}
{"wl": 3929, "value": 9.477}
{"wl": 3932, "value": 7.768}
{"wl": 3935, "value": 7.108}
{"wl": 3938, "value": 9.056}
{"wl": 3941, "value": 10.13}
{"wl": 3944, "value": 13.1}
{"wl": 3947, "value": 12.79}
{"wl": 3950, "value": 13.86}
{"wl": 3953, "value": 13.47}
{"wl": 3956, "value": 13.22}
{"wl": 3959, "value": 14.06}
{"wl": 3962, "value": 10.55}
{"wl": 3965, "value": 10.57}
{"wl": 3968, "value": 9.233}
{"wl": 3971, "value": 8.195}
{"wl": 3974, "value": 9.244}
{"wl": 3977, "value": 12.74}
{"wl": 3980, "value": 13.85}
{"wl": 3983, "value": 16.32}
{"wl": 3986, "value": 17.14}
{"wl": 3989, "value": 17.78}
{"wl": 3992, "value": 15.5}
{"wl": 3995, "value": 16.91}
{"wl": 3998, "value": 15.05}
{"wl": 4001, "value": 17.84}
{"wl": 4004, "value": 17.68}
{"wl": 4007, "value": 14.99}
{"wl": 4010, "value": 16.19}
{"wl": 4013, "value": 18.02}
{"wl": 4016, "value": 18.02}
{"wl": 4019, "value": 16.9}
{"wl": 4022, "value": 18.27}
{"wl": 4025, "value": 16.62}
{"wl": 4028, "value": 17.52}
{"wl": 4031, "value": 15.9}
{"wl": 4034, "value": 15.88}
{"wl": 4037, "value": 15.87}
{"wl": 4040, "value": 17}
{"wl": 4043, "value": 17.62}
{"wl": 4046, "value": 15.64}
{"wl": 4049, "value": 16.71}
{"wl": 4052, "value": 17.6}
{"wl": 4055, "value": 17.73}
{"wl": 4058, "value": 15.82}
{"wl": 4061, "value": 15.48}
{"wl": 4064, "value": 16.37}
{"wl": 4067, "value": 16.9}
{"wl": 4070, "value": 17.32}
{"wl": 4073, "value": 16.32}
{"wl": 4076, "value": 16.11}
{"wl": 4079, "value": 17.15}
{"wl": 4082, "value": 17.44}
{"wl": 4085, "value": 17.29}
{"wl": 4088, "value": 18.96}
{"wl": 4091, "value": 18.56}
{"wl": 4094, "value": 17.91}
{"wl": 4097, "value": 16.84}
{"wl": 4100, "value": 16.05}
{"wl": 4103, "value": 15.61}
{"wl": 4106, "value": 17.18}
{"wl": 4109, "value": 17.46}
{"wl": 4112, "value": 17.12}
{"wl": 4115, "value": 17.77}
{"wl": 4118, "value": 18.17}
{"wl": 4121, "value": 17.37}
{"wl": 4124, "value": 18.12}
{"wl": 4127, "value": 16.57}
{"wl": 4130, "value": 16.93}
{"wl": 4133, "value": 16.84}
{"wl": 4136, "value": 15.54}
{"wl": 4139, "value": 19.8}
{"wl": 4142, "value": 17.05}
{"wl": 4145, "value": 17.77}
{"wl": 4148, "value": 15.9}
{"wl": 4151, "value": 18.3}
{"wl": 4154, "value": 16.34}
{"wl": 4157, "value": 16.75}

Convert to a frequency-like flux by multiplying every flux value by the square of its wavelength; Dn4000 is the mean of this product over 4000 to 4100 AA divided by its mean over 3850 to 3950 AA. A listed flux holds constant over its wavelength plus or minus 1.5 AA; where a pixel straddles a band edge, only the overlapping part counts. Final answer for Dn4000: 1.5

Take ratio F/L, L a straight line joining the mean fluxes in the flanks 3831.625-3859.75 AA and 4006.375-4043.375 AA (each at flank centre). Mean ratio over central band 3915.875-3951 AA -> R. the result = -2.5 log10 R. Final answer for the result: 0.15 mag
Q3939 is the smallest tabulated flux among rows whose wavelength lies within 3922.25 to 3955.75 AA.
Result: 7.108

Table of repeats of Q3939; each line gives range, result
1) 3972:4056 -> 9.244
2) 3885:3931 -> 9.477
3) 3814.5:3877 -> 6.156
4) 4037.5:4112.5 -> 15.48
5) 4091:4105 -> 15.61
